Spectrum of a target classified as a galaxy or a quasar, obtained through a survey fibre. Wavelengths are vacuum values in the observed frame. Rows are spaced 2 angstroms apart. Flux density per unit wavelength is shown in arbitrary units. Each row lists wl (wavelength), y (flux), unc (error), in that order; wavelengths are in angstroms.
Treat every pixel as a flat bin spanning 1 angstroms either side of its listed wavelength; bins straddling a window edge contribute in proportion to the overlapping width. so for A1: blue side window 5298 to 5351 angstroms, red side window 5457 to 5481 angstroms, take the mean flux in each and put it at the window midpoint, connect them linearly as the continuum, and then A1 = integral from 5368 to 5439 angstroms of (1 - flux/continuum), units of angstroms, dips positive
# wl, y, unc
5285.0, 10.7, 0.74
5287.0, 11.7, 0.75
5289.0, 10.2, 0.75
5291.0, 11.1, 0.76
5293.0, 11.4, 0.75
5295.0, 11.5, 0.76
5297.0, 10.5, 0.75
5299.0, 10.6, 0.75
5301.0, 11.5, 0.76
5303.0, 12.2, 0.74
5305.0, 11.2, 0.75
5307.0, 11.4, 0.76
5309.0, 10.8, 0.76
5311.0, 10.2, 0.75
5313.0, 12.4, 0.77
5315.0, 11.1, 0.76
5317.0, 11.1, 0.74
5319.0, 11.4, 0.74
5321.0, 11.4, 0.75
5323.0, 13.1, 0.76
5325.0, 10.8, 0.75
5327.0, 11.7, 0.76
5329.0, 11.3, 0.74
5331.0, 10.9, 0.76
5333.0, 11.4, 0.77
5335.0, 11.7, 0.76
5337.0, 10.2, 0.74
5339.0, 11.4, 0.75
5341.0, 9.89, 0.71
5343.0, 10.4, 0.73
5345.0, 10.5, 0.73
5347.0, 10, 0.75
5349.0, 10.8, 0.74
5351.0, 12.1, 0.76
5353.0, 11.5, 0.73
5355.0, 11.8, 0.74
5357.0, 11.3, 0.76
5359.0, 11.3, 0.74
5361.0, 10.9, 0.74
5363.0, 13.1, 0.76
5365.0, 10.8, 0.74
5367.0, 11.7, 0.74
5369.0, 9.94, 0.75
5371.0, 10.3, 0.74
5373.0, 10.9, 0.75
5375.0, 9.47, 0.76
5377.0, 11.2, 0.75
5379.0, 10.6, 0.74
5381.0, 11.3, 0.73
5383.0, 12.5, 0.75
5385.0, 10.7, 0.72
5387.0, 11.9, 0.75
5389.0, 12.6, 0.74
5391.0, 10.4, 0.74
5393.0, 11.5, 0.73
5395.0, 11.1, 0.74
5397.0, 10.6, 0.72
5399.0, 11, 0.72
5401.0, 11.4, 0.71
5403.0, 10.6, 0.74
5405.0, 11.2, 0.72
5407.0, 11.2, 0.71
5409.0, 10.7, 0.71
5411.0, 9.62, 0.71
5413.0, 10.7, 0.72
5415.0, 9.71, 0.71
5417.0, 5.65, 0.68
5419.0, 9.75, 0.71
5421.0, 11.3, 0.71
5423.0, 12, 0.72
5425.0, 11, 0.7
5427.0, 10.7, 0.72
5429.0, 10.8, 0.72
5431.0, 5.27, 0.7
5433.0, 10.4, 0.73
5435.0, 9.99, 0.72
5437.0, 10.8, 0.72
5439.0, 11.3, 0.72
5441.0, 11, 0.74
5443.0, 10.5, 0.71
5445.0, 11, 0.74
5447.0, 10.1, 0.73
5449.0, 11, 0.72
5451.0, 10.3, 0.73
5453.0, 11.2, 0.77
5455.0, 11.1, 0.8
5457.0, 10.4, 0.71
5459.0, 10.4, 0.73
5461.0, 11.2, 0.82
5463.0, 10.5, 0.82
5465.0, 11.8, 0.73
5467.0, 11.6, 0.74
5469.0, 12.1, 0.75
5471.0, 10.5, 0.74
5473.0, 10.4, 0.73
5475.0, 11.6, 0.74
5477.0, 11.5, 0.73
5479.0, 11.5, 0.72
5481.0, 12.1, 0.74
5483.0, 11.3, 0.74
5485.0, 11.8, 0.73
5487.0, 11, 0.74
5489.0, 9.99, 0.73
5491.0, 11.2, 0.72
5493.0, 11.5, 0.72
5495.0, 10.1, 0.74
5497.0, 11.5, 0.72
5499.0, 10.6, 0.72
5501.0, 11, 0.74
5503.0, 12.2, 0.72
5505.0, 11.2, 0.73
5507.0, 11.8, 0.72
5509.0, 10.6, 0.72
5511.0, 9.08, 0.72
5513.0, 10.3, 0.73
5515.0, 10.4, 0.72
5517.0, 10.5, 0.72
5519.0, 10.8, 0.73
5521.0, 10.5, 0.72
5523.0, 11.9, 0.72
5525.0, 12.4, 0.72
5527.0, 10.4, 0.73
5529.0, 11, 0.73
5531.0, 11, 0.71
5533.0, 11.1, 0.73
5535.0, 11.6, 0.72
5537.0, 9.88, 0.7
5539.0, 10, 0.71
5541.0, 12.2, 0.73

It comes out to 4.0 angstroms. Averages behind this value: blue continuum 11.1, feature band 10.5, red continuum 11.2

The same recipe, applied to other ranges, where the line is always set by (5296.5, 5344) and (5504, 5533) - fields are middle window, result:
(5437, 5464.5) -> 0.5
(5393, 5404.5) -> 0.1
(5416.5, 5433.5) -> 2.0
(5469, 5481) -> -0.4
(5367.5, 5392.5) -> 0.2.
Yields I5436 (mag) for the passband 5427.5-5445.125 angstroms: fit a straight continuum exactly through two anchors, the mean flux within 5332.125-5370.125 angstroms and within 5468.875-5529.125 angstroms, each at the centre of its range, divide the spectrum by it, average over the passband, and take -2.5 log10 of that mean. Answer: 0.100 mag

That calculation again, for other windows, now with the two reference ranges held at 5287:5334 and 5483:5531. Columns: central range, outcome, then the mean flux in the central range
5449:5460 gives 0.03 mag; 10.7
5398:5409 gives 0.01 mag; 11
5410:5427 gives 0.11 mag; 10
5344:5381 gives 0.02 mag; 11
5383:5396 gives -0.03 mag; 11.5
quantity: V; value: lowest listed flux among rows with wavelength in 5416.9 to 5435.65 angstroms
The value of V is 5.27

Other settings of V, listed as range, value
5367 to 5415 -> 9.47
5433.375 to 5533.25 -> 9.08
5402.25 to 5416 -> 9.62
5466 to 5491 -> 9.99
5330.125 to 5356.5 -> 9.89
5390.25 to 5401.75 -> 10.4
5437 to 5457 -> 10.1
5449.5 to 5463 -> 10.3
